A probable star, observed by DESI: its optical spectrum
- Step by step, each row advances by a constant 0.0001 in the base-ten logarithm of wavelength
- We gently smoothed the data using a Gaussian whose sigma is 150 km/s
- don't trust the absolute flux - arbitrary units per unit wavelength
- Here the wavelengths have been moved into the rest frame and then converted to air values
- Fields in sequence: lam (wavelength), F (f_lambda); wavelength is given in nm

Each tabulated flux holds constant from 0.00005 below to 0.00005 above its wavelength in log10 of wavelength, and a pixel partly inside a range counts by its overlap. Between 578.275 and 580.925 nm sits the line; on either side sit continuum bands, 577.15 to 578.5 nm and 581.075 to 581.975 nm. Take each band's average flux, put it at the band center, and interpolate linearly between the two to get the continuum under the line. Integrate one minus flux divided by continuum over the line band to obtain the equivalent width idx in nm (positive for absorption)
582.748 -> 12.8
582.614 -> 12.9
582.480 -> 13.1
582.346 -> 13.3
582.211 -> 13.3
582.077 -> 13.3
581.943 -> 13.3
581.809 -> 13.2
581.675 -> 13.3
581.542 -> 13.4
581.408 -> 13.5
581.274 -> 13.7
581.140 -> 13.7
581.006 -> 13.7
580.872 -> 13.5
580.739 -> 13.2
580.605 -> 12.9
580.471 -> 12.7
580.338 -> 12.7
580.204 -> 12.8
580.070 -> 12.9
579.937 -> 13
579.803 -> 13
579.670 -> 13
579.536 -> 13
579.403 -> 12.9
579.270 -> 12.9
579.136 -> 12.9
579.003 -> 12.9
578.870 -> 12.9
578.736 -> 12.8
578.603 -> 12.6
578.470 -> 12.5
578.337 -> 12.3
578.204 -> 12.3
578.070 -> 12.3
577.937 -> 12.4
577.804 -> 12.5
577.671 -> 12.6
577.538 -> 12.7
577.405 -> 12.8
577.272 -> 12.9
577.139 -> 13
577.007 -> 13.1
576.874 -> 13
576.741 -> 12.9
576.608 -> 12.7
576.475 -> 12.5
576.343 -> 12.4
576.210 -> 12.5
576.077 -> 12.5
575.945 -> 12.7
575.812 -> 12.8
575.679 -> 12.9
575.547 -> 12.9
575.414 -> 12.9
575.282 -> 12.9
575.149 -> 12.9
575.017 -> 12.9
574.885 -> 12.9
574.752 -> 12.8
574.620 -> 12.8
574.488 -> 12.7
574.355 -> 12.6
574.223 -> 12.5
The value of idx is 0.02 nm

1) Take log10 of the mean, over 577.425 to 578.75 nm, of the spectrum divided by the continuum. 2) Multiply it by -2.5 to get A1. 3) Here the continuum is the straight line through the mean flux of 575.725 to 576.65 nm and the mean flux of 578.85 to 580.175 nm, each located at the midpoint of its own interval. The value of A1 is 0.02 mag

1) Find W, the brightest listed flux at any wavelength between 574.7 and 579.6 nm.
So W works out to 13.1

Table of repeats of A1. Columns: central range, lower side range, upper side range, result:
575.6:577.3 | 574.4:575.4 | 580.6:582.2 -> 0.02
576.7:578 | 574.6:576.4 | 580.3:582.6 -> 0.01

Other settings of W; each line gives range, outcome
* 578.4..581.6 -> 13.7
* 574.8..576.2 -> 12.9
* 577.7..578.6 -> 12.5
